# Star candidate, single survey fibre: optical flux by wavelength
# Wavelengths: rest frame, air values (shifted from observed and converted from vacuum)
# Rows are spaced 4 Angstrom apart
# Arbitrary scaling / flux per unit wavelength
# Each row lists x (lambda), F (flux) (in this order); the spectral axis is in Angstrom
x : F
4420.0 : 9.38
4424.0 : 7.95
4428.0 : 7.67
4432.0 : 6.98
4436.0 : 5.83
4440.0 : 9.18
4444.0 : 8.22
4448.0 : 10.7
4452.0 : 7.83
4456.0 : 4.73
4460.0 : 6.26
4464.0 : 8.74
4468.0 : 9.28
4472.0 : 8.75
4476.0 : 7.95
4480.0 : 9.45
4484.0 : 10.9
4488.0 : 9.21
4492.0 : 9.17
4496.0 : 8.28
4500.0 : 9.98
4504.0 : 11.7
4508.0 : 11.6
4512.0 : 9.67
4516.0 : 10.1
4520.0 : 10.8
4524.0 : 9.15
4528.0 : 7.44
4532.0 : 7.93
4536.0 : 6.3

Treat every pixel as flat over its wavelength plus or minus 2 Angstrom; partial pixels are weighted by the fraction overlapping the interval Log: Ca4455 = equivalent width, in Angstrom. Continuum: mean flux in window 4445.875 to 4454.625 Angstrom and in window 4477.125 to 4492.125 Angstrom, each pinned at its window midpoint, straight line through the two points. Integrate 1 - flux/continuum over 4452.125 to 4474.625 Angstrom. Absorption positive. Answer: 4.0 Angstrom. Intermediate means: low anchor 8.93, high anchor 9.65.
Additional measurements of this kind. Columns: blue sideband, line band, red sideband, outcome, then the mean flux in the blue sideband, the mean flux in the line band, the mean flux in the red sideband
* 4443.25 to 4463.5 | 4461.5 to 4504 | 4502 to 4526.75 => -1.49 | 7.59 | 9.26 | 10.4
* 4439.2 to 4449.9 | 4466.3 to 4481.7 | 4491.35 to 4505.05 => 1.16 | 9.38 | 8.84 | 9.71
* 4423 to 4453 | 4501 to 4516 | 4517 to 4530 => -3.01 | 8.06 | 10.8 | 9.2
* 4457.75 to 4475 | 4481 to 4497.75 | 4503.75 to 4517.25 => 0.08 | 8.19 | 9.41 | 10.7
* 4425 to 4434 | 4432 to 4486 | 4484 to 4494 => 1.38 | 7.39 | 8.25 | 9.53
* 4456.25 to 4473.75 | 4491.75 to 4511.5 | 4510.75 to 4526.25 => -1.94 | 7.9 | 10.2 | 9.9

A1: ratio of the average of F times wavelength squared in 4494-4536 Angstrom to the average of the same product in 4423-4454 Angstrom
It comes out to 1.22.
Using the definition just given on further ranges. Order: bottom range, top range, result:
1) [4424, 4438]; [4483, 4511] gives 1.49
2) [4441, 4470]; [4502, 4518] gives 1.38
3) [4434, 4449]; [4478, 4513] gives 1.23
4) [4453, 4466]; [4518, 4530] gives 1.41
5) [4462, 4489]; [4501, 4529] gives 1.13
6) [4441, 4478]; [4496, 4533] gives 1.24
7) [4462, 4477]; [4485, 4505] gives 1.12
